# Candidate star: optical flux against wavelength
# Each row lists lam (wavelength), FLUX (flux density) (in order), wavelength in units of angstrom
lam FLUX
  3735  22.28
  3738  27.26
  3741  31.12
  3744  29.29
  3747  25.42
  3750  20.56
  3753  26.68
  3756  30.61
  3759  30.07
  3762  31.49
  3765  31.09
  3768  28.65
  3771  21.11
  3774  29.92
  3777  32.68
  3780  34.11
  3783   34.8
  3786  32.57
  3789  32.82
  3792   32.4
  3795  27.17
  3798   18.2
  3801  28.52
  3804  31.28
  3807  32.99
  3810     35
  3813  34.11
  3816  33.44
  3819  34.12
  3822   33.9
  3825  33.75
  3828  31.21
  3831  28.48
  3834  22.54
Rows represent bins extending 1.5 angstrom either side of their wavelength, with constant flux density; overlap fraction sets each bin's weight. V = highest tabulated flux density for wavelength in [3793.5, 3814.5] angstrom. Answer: 35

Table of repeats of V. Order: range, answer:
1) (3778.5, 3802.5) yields 34.8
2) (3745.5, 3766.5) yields 31.49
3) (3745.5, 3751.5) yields 25.42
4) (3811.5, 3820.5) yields 34.12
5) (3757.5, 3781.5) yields 34.11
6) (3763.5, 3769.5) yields 31.09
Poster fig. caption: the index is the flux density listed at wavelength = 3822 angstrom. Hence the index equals 33.9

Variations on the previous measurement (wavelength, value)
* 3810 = 35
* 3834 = 22.54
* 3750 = 20.56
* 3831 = 28.48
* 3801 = 28.52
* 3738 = 27.26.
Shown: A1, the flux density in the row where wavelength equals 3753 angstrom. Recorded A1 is 26.68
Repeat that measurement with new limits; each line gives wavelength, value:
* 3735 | 22.28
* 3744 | 29.29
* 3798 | 18.2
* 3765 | 31.09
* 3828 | 31.21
